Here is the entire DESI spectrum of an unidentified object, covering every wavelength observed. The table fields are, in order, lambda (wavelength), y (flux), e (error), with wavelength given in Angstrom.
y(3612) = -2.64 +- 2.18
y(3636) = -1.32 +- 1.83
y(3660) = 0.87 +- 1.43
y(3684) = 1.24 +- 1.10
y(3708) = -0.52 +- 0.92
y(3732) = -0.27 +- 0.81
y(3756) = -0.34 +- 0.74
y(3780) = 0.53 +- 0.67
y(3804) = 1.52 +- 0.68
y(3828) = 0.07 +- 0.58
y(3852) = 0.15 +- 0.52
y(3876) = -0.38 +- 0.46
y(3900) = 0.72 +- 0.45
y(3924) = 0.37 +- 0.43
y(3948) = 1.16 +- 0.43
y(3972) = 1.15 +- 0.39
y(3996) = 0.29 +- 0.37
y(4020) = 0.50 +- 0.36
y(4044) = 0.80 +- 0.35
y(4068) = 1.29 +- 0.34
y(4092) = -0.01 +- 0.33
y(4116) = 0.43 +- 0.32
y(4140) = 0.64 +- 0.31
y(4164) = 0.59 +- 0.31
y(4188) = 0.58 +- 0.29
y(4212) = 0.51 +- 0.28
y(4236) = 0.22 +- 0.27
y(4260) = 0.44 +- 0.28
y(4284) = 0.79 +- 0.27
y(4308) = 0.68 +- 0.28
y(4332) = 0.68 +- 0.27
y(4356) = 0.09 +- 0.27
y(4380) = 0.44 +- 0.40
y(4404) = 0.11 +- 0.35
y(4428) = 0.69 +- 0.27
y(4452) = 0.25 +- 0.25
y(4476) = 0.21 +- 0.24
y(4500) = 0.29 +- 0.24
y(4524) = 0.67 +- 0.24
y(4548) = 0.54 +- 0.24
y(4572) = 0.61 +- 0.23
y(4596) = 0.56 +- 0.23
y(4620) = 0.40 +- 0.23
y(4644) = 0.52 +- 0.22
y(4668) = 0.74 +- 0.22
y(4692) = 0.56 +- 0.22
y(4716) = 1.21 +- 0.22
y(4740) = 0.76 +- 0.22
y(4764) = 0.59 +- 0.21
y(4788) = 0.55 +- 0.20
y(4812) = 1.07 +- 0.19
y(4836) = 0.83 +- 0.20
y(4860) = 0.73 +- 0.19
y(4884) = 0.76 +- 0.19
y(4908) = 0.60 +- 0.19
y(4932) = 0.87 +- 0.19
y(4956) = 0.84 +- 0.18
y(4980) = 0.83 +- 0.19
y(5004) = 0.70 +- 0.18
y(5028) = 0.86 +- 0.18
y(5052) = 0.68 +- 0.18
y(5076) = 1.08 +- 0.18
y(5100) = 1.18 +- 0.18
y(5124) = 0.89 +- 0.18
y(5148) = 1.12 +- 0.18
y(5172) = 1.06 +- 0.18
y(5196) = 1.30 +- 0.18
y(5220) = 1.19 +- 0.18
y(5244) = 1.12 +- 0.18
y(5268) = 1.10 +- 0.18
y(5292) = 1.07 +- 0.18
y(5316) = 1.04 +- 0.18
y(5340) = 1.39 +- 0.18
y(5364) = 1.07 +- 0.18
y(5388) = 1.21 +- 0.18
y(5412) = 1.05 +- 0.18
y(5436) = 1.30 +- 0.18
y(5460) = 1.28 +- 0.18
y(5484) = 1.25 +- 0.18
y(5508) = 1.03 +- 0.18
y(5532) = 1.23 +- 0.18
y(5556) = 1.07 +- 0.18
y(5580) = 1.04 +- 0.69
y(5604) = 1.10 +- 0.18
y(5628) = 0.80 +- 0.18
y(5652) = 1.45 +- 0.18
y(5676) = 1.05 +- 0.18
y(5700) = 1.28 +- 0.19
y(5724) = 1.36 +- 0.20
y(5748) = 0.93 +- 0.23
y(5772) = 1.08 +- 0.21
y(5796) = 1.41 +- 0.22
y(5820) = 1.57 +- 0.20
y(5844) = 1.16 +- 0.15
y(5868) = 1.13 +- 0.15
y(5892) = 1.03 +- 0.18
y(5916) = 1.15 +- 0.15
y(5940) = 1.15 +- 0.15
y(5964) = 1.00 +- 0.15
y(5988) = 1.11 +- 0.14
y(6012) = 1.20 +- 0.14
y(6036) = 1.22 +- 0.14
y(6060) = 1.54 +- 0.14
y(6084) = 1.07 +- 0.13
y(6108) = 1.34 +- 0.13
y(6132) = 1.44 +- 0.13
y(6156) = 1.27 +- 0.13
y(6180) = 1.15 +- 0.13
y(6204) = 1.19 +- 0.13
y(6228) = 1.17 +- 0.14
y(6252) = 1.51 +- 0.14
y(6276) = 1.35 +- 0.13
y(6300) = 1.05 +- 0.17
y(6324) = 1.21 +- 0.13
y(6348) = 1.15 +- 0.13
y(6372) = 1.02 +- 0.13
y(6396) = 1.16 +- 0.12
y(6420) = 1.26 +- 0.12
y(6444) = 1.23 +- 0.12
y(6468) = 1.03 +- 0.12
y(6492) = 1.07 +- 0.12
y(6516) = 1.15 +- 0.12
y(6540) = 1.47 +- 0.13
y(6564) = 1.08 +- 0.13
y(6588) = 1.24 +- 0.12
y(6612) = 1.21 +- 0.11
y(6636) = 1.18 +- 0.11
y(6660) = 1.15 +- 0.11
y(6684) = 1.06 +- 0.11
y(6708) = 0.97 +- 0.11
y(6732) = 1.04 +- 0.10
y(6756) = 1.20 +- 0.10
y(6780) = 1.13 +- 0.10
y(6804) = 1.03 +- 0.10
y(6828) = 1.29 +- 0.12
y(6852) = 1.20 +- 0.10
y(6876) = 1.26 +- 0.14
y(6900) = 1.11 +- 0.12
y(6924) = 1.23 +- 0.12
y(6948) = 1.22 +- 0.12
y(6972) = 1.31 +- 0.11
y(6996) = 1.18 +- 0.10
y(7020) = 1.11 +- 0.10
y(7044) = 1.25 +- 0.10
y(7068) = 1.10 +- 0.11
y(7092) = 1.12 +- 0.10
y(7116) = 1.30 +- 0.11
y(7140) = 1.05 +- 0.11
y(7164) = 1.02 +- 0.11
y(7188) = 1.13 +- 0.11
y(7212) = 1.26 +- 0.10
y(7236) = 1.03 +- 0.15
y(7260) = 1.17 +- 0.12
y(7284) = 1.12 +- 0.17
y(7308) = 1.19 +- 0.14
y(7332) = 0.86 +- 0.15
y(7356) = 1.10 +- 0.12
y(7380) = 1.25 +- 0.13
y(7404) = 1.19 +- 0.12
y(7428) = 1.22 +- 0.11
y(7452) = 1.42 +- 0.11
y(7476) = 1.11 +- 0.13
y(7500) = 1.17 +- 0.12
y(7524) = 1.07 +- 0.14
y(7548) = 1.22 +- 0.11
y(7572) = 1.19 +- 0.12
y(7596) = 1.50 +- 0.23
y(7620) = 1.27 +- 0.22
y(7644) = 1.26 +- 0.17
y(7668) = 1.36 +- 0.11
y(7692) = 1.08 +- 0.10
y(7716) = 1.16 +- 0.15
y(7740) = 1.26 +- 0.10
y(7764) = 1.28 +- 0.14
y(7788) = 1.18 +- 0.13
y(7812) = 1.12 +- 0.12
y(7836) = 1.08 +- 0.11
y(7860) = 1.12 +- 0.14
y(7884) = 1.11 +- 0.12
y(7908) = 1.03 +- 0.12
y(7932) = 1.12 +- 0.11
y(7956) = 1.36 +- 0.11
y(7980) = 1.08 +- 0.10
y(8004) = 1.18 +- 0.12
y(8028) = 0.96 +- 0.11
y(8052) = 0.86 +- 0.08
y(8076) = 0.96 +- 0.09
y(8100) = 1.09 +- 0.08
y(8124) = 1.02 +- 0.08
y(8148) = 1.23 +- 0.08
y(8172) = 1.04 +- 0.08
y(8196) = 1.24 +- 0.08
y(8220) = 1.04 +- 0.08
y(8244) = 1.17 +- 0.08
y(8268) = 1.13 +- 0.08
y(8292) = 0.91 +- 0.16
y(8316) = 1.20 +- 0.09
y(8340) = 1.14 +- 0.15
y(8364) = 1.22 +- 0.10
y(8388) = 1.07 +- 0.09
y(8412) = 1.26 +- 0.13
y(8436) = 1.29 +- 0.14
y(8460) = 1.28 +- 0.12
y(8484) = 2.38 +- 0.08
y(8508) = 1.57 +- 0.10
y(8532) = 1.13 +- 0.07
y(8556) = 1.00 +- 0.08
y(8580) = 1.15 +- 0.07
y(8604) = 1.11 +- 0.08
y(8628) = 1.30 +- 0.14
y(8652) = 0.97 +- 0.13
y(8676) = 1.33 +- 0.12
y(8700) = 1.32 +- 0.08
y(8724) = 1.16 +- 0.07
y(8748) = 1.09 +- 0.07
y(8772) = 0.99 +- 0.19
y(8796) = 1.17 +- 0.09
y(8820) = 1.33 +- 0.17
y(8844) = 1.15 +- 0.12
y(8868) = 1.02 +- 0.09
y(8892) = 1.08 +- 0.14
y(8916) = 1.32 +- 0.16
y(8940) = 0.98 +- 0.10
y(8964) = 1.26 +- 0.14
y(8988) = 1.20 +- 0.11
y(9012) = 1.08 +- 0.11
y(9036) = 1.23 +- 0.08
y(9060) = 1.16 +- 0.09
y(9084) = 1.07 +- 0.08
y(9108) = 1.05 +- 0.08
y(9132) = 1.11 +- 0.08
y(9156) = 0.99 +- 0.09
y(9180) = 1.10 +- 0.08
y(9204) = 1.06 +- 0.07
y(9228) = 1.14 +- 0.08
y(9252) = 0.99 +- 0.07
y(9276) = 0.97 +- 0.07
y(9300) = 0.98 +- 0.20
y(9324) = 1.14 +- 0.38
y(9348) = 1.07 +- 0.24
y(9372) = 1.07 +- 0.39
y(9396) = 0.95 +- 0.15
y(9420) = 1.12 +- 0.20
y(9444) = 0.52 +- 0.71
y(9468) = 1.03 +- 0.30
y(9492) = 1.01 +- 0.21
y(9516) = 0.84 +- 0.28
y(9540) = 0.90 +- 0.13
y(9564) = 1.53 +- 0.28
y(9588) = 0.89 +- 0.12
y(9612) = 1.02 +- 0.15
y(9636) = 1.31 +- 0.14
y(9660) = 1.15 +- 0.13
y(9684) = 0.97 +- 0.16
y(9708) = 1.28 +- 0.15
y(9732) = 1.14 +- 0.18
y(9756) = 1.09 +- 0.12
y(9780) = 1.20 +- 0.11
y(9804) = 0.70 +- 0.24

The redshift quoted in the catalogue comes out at 0.293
